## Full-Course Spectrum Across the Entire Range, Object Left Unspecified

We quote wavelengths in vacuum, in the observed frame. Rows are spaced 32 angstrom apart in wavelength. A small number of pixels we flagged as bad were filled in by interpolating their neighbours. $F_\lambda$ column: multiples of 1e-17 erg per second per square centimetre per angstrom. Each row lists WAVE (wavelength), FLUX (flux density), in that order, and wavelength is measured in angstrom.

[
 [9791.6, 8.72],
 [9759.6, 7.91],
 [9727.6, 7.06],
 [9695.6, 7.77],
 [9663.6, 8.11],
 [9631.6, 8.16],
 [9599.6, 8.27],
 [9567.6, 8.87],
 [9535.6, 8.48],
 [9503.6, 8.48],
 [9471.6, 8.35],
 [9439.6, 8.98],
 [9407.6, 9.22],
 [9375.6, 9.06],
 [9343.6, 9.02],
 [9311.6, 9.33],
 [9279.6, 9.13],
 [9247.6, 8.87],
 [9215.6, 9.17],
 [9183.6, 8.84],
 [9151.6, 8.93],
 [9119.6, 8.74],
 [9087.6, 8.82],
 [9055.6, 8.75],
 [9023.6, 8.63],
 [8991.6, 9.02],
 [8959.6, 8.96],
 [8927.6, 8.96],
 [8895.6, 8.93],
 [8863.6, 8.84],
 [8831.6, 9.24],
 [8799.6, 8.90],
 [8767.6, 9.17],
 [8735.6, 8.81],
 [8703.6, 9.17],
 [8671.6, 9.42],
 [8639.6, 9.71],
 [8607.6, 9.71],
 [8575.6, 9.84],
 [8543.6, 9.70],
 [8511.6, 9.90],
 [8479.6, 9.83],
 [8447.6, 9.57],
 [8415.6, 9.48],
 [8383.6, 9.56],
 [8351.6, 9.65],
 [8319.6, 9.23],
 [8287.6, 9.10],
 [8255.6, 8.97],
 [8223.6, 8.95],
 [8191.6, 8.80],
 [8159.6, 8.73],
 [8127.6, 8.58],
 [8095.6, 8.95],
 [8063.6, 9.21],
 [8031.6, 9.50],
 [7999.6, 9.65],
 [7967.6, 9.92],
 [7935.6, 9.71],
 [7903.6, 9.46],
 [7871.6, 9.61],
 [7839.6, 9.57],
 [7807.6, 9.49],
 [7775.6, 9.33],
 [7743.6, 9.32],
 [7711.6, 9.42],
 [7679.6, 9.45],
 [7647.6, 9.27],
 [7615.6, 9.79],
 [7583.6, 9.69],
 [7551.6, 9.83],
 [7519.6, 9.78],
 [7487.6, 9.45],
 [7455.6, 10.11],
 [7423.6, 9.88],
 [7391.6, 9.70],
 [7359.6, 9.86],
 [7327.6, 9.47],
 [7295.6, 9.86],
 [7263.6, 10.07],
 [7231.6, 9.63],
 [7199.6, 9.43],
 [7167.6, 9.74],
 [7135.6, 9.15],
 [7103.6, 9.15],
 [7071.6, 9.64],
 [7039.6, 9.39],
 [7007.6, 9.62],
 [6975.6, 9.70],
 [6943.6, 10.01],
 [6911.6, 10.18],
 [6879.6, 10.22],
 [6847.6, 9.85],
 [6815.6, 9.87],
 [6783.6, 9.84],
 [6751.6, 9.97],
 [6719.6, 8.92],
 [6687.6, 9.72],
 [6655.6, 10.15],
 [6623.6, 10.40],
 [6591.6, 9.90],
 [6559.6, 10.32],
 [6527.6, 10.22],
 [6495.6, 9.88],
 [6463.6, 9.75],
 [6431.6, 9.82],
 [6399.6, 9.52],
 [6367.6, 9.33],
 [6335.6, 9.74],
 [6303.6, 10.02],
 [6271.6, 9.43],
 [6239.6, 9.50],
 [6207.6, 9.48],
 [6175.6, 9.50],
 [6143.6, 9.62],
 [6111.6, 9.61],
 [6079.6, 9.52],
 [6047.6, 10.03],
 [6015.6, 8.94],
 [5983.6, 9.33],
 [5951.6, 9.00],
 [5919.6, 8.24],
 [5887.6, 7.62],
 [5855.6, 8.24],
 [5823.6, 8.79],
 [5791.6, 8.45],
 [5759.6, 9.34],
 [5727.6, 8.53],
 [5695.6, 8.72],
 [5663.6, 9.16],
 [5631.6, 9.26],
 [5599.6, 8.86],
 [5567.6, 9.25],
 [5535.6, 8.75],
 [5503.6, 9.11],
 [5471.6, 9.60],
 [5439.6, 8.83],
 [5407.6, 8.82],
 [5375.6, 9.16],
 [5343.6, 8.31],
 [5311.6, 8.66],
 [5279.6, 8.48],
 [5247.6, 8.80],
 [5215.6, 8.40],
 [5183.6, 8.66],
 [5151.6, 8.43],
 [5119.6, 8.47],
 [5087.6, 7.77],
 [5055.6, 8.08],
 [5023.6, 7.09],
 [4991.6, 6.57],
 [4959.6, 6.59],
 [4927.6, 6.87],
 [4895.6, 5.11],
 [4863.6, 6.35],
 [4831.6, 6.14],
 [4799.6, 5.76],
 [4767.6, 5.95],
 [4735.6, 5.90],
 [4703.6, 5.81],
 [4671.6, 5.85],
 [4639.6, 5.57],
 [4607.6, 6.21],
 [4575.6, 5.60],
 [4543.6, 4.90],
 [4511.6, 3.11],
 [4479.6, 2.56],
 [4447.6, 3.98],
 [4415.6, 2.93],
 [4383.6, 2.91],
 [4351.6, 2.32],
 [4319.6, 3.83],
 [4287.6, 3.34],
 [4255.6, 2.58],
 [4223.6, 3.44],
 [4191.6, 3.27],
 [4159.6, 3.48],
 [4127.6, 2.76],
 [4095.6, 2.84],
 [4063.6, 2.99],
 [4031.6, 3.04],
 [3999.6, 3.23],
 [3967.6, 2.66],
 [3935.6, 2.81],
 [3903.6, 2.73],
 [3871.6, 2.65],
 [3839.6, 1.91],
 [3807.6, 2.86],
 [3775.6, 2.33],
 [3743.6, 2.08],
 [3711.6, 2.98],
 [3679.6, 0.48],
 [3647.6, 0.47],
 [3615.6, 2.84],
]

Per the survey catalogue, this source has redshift 0.14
